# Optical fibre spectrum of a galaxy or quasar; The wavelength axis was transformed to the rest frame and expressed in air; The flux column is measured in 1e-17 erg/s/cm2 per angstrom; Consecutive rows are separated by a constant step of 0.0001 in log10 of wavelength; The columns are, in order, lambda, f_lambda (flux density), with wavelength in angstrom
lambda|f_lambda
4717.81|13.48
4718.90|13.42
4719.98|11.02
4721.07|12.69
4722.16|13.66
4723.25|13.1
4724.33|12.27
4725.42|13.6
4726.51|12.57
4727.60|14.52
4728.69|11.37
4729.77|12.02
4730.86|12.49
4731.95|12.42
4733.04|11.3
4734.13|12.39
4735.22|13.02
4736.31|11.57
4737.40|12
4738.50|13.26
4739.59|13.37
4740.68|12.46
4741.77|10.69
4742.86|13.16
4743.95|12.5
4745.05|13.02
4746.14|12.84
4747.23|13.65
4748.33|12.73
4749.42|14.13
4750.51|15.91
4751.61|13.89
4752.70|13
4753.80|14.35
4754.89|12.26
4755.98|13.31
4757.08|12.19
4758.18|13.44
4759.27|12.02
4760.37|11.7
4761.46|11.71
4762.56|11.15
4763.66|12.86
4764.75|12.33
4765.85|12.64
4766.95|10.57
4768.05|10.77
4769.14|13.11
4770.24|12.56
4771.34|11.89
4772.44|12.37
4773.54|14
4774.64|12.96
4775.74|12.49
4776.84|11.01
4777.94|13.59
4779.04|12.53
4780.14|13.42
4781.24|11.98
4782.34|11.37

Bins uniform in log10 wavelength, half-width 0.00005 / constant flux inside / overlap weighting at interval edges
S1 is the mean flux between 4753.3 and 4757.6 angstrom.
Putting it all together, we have 13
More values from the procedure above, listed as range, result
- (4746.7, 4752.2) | 14.1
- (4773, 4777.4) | 12.6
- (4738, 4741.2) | 13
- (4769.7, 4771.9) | 12.2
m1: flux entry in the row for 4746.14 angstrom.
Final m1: 12.84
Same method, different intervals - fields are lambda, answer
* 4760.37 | 11.7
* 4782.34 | 11.37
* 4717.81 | 13.48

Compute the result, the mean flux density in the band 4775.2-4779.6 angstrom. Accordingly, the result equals 12.4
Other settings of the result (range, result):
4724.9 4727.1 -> 13.1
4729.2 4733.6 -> 12.1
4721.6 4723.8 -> 13.4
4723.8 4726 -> 12.9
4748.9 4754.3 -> 14.2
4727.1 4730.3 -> 12.6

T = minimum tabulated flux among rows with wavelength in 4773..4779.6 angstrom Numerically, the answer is 11.01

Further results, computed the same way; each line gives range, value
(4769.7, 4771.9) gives 11.89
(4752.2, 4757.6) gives 12.19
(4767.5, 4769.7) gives 10.77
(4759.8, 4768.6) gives 10.57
